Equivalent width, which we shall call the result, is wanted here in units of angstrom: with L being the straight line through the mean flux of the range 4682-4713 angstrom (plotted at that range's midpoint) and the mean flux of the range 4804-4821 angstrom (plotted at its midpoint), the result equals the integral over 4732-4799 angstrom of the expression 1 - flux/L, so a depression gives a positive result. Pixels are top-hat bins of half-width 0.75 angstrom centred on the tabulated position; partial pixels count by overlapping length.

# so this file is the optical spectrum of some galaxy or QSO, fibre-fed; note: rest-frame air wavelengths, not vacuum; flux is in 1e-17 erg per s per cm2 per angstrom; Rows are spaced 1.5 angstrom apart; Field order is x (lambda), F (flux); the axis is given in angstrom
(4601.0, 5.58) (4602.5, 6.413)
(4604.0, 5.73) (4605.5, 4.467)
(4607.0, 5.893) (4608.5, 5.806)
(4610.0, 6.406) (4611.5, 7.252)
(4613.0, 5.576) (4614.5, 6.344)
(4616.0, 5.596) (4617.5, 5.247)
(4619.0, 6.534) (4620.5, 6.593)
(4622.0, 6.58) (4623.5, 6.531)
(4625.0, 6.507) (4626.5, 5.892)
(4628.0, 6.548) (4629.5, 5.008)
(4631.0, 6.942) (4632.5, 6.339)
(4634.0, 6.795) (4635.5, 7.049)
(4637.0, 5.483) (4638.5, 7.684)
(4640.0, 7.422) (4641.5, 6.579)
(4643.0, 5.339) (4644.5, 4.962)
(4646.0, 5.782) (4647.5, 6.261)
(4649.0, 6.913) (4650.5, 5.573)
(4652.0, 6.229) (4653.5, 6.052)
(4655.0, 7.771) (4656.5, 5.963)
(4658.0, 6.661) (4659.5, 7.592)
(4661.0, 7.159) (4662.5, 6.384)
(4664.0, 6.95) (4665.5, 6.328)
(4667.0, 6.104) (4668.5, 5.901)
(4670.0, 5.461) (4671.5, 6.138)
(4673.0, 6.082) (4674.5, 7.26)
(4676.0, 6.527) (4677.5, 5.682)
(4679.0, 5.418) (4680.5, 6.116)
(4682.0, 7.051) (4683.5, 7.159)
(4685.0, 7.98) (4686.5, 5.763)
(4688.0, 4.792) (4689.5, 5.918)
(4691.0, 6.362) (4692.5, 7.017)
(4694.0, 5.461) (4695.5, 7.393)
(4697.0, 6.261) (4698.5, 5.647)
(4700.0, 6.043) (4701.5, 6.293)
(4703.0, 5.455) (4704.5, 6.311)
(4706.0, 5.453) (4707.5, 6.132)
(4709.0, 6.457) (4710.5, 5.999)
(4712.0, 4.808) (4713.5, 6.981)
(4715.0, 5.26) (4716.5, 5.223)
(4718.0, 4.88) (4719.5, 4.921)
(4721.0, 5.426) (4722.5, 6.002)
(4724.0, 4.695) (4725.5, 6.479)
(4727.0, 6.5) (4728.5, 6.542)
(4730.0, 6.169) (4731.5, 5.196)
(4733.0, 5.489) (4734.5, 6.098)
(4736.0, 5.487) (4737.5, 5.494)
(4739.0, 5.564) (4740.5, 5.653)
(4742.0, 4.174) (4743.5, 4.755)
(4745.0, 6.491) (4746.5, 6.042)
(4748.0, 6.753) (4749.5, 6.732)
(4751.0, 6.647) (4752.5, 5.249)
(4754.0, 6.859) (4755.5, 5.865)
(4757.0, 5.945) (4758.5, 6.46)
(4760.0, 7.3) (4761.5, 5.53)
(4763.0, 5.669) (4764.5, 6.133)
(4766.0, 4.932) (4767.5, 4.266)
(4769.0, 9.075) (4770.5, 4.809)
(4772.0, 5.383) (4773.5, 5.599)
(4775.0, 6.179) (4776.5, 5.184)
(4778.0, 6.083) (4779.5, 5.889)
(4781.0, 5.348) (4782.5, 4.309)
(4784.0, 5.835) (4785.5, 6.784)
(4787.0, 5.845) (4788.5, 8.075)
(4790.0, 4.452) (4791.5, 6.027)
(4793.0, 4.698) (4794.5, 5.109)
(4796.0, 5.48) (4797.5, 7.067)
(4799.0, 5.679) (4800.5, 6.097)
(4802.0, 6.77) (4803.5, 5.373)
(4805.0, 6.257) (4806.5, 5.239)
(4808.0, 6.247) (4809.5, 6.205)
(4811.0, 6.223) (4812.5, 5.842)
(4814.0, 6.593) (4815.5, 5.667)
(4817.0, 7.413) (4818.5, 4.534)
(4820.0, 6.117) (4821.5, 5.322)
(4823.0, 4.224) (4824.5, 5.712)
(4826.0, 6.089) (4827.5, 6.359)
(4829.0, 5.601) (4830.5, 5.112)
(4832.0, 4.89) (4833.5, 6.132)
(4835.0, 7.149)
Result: 2.7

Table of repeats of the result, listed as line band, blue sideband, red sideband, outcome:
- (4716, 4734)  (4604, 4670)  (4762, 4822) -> 1.2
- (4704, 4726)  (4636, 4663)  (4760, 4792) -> 1.7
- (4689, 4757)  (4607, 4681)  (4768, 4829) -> 2.3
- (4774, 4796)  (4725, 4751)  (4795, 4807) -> 1.0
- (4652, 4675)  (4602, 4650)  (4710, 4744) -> -2.1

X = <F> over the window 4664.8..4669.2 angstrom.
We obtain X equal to 6.11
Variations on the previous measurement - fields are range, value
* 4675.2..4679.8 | 5.89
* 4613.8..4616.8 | 5.95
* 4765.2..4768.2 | 4.63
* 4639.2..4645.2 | 6.1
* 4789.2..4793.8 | 5.09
